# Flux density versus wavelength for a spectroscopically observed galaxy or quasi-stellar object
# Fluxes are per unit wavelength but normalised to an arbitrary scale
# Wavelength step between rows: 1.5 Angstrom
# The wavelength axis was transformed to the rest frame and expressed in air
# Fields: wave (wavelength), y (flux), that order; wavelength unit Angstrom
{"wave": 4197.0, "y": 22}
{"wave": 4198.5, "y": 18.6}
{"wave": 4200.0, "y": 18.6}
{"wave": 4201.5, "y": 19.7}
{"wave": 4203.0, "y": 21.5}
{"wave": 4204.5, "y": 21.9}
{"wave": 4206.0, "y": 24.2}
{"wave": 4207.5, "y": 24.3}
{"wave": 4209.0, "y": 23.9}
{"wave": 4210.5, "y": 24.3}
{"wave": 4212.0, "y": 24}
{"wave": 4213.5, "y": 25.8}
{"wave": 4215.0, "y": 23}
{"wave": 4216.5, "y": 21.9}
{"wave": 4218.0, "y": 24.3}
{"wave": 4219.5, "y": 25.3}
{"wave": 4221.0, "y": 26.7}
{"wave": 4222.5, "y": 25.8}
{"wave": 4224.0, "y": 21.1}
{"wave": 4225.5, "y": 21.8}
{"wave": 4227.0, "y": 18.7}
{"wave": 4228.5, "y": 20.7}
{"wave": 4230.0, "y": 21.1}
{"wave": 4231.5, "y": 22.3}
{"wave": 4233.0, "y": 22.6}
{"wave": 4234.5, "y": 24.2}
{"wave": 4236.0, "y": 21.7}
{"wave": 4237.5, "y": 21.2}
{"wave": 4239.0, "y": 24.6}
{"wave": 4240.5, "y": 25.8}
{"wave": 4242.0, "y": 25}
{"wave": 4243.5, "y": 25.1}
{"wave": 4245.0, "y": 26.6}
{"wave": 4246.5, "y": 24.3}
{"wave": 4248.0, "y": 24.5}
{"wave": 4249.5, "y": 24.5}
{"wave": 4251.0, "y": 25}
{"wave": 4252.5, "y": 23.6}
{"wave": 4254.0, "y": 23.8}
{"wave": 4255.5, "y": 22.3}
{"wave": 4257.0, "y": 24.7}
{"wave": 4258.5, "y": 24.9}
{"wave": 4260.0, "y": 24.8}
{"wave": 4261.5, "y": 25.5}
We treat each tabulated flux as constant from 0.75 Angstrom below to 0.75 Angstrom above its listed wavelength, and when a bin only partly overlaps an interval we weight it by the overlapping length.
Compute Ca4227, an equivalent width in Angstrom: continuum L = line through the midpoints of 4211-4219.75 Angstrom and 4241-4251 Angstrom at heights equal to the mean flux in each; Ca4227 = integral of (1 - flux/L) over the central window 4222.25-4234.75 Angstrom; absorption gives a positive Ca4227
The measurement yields 1.3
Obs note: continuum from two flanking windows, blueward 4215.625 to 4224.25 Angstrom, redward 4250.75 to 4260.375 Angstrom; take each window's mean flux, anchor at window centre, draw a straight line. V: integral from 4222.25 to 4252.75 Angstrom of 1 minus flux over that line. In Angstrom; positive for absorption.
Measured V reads 1.2 Angstrom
